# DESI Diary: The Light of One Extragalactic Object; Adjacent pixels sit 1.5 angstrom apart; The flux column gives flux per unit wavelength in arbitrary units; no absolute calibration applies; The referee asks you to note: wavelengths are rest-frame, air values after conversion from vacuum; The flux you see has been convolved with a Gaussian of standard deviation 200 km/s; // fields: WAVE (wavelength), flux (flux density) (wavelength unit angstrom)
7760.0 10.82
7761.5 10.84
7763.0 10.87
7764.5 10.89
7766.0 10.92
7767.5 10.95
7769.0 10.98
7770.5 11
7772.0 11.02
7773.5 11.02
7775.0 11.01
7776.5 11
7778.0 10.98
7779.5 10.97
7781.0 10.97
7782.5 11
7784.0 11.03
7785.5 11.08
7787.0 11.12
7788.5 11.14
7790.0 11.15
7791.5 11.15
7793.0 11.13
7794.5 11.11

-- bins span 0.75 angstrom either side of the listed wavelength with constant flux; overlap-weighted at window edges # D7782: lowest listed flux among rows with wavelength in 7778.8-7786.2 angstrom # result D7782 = 10.97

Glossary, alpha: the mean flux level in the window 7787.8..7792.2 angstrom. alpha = 11.1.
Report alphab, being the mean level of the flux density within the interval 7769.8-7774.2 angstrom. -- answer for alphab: 11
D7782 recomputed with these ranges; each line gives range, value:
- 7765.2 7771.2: 10.92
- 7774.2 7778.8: 10.98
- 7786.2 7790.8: 11.12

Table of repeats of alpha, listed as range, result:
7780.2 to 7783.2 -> 11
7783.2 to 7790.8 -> 11.1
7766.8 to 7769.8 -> 11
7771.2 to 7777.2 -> 11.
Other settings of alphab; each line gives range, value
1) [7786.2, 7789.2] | 11.1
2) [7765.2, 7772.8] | 11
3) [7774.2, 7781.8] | 11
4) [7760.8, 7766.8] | 10.9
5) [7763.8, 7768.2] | 10.9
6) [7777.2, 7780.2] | 11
